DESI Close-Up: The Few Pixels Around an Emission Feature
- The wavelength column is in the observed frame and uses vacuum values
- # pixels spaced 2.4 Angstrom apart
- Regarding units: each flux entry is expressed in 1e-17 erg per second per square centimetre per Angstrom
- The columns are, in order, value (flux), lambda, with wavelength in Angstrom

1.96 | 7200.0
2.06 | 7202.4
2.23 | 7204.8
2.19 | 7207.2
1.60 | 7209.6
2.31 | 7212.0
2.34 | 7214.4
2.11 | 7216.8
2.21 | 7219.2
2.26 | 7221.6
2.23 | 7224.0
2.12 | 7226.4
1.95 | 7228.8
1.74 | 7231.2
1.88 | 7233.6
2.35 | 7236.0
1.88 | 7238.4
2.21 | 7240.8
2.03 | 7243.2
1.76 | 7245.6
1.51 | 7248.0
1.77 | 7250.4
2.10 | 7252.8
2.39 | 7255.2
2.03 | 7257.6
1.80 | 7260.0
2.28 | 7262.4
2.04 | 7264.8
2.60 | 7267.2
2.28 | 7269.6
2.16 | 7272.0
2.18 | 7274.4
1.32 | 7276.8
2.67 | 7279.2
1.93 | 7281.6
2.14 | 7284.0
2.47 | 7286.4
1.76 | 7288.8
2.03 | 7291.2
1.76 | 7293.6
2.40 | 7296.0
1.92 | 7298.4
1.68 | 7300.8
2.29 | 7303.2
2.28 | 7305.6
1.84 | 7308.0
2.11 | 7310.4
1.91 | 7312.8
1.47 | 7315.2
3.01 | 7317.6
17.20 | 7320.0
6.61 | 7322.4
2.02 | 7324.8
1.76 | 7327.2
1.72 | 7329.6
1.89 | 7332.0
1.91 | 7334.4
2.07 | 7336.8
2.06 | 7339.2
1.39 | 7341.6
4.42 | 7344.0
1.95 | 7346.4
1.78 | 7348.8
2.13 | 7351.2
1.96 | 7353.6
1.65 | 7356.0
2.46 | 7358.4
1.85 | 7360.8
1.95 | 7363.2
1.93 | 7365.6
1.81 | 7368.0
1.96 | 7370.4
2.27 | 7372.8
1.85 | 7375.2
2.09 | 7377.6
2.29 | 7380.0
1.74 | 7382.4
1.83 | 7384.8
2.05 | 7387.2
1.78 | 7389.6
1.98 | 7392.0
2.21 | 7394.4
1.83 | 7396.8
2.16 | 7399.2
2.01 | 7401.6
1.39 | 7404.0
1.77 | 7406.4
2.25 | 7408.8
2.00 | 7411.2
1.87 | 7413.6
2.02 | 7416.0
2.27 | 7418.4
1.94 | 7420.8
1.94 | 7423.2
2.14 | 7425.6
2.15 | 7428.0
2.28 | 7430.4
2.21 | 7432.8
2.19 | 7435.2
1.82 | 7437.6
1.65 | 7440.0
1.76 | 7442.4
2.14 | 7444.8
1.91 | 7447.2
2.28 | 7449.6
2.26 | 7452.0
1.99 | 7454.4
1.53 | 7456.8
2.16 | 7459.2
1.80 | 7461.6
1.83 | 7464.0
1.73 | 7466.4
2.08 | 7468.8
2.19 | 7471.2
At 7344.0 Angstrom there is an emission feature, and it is [N II]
